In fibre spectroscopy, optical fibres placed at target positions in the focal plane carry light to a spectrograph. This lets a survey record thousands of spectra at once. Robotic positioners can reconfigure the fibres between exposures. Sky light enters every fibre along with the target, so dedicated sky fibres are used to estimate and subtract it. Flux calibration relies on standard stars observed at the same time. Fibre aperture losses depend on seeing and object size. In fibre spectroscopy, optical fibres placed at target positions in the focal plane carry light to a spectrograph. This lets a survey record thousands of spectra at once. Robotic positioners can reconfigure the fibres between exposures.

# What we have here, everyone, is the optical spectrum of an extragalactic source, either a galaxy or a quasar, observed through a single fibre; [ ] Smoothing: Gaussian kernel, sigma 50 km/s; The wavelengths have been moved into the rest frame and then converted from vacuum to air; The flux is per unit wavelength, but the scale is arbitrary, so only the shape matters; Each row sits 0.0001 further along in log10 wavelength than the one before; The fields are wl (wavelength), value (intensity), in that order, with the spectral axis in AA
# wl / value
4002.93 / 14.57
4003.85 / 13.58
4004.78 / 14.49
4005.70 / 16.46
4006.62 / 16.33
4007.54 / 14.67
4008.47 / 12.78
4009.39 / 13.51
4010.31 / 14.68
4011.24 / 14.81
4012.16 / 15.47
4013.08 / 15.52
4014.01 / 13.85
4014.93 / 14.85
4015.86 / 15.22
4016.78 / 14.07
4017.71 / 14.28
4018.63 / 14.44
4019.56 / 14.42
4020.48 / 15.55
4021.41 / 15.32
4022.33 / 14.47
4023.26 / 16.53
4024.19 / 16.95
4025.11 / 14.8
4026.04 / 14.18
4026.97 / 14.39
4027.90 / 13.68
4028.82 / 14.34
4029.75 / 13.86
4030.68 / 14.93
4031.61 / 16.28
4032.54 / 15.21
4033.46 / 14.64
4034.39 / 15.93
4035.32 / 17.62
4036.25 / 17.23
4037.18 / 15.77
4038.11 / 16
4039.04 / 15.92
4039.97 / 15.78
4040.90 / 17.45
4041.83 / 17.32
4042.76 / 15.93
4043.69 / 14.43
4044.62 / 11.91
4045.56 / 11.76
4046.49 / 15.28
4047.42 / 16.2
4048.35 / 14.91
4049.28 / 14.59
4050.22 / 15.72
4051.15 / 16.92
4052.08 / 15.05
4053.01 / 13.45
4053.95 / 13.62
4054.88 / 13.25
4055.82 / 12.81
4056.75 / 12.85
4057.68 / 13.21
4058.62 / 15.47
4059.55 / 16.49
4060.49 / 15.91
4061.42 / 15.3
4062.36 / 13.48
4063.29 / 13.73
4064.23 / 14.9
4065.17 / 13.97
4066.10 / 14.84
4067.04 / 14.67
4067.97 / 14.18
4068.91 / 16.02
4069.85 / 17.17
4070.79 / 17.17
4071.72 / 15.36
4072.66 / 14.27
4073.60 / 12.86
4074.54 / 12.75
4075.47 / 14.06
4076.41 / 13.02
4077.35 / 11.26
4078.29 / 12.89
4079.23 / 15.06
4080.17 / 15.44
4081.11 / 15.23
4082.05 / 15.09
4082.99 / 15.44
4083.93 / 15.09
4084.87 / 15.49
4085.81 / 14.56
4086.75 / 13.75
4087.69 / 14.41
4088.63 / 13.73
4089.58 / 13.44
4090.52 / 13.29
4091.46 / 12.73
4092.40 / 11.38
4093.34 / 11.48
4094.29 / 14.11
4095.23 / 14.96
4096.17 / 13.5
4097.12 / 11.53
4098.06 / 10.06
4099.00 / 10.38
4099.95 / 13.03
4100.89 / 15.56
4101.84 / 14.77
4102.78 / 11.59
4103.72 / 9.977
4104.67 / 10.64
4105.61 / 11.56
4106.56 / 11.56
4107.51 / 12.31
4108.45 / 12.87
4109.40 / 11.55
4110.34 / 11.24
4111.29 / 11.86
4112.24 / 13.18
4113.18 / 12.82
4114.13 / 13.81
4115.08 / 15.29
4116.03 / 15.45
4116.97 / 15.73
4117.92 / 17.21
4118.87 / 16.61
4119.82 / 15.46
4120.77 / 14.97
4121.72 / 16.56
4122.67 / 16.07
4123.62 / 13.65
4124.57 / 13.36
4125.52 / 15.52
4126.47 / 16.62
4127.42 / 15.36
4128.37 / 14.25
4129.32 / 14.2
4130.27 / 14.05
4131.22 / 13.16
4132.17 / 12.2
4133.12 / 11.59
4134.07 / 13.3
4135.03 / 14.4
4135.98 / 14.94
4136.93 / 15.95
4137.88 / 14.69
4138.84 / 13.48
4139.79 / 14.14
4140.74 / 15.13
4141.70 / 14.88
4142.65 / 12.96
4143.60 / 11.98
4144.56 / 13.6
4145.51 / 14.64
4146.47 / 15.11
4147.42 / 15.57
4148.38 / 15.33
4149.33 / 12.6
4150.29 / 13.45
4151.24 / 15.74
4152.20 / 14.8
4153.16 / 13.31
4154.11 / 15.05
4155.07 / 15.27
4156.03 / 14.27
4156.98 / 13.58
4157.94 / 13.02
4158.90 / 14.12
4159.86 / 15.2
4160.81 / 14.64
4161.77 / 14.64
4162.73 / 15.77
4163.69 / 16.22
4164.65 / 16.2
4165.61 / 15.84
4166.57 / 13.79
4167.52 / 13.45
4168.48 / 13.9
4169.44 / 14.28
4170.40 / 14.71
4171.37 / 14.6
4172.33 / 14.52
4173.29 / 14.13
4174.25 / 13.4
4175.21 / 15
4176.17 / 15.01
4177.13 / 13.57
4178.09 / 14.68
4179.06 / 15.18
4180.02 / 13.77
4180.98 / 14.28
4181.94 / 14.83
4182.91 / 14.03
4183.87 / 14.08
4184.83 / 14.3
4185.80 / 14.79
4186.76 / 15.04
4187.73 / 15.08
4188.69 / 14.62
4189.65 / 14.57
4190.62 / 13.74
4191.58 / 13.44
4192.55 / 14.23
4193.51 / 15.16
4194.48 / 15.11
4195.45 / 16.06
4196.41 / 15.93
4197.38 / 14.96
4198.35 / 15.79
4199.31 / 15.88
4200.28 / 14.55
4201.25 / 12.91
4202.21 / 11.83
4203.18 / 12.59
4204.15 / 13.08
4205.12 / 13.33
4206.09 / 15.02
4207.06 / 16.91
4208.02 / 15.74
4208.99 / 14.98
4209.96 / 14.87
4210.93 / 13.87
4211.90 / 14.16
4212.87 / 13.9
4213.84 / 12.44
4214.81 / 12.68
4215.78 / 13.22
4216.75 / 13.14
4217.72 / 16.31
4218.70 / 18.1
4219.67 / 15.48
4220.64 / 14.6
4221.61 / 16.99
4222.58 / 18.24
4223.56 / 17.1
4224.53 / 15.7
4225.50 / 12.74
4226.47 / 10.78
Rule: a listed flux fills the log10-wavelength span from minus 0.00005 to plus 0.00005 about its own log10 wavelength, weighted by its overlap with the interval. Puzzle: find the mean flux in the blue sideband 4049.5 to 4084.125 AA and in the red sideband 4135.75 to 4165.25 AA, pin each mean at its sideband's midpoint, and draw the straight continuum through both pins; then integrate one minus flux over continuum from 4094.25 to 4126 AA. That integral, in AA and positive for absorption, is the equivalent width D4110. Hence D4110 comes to 2.3 AA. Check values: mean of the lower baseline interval 14.5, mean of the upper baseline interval 14.5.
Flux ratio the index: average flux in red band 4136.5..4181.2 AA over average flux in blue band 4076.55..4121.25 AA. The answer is 1.07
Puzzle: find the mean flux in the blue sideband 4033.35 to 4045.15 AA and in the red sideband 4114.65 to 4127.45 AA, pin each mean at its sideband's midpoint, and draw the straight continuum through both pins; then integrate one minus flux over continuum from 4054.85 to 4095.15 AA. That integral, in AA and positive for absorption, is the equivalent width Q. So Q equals 3.8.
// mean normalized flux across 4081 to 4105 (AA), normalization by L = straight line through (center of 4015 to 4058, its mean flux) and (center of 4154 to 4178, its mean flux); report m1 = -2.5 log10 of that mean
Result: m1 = 0.12 mag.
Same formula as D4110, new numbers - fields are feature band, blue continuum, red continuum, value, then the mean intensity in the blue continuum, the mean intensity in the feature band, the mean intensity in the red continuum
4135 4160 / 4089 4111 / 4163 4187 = -1.09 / 12.3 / 14.3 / 14.6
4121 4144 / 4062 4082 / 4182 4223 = 0.39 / 14.4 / 14.3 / 14.7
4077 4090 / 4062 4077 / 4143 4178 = 0.11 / 14.5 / 14.4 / 14.5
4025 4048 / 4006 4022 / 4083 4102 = -1.46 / 14.7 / 15.2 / 13.4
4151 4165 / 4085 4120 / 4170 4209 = -0.73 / 13.2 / 14.8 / 14.5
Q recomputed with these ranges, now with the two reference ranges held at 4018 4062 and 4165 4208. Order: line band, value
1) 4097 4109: 2.3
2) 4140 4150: 0.3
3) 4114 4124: -0.6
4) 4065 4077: 0.3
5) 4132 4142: 0.4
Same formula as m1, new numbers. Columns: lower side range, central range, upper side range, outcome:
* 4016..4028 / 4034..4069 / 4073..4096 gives -0.044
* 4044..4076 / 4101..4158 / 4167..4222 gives 0.040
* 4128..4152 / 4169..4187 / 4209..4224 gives 0.008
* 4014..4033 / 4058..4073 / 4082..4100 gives -0.094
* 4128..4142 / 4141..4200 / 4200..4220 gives -0.033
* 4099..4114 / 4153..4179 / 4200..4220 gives -0.090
